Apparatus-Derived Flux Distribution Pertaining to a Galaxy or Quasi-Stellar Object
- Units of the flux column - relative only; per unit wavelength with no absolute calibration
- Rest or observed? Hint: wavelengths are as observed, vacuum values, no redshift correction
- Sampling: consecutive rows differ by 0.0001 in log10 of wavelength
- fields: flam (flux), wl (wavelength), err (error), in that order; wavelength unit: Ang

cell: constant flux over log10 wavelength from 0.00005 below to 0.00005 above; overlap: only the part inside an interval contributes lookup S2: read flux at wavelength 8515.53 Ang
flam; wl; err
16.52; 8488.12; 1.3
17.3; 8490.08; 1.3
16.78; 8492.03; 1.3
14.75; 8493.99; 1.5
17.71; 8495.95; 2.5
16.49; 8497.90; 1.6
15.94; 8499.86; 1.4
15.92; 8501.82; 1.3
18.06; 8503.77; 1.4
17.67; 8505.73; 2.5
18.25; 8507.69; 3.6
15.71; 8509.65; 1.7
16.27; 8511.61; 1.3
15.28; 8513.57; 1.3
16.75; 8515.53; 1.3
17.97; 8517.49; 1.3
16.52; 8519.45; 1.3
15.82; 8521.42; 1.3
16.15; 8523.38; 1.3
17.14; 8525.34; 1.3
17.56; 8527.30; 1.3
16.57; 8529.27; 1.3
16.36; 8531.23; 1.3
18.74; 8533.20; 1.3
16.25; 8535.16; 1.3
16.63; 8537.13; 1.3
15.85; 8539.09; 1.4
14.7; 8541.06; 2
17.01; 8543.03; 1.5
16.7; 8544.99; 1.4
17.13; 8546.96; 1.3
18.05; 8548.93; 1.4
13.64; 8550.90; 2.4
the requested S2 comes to 16.75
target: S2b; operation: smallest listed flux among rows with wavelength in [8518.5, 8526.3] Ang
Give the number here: 15.82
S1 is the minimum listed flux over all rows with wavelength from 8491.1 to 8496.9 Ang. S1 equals 14.75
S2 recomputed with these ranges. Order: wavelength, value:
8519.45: 16.52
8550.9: 13.64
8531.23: 16.36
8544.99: 16.7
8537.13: 16.63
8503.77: 18.06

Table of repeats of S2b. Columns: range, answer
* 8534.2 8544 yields 14.7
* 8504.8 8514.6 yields 15.28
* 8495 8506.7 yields 15.92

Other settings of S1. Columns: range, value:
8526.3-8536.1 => 16.25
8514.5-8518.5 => 16.75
